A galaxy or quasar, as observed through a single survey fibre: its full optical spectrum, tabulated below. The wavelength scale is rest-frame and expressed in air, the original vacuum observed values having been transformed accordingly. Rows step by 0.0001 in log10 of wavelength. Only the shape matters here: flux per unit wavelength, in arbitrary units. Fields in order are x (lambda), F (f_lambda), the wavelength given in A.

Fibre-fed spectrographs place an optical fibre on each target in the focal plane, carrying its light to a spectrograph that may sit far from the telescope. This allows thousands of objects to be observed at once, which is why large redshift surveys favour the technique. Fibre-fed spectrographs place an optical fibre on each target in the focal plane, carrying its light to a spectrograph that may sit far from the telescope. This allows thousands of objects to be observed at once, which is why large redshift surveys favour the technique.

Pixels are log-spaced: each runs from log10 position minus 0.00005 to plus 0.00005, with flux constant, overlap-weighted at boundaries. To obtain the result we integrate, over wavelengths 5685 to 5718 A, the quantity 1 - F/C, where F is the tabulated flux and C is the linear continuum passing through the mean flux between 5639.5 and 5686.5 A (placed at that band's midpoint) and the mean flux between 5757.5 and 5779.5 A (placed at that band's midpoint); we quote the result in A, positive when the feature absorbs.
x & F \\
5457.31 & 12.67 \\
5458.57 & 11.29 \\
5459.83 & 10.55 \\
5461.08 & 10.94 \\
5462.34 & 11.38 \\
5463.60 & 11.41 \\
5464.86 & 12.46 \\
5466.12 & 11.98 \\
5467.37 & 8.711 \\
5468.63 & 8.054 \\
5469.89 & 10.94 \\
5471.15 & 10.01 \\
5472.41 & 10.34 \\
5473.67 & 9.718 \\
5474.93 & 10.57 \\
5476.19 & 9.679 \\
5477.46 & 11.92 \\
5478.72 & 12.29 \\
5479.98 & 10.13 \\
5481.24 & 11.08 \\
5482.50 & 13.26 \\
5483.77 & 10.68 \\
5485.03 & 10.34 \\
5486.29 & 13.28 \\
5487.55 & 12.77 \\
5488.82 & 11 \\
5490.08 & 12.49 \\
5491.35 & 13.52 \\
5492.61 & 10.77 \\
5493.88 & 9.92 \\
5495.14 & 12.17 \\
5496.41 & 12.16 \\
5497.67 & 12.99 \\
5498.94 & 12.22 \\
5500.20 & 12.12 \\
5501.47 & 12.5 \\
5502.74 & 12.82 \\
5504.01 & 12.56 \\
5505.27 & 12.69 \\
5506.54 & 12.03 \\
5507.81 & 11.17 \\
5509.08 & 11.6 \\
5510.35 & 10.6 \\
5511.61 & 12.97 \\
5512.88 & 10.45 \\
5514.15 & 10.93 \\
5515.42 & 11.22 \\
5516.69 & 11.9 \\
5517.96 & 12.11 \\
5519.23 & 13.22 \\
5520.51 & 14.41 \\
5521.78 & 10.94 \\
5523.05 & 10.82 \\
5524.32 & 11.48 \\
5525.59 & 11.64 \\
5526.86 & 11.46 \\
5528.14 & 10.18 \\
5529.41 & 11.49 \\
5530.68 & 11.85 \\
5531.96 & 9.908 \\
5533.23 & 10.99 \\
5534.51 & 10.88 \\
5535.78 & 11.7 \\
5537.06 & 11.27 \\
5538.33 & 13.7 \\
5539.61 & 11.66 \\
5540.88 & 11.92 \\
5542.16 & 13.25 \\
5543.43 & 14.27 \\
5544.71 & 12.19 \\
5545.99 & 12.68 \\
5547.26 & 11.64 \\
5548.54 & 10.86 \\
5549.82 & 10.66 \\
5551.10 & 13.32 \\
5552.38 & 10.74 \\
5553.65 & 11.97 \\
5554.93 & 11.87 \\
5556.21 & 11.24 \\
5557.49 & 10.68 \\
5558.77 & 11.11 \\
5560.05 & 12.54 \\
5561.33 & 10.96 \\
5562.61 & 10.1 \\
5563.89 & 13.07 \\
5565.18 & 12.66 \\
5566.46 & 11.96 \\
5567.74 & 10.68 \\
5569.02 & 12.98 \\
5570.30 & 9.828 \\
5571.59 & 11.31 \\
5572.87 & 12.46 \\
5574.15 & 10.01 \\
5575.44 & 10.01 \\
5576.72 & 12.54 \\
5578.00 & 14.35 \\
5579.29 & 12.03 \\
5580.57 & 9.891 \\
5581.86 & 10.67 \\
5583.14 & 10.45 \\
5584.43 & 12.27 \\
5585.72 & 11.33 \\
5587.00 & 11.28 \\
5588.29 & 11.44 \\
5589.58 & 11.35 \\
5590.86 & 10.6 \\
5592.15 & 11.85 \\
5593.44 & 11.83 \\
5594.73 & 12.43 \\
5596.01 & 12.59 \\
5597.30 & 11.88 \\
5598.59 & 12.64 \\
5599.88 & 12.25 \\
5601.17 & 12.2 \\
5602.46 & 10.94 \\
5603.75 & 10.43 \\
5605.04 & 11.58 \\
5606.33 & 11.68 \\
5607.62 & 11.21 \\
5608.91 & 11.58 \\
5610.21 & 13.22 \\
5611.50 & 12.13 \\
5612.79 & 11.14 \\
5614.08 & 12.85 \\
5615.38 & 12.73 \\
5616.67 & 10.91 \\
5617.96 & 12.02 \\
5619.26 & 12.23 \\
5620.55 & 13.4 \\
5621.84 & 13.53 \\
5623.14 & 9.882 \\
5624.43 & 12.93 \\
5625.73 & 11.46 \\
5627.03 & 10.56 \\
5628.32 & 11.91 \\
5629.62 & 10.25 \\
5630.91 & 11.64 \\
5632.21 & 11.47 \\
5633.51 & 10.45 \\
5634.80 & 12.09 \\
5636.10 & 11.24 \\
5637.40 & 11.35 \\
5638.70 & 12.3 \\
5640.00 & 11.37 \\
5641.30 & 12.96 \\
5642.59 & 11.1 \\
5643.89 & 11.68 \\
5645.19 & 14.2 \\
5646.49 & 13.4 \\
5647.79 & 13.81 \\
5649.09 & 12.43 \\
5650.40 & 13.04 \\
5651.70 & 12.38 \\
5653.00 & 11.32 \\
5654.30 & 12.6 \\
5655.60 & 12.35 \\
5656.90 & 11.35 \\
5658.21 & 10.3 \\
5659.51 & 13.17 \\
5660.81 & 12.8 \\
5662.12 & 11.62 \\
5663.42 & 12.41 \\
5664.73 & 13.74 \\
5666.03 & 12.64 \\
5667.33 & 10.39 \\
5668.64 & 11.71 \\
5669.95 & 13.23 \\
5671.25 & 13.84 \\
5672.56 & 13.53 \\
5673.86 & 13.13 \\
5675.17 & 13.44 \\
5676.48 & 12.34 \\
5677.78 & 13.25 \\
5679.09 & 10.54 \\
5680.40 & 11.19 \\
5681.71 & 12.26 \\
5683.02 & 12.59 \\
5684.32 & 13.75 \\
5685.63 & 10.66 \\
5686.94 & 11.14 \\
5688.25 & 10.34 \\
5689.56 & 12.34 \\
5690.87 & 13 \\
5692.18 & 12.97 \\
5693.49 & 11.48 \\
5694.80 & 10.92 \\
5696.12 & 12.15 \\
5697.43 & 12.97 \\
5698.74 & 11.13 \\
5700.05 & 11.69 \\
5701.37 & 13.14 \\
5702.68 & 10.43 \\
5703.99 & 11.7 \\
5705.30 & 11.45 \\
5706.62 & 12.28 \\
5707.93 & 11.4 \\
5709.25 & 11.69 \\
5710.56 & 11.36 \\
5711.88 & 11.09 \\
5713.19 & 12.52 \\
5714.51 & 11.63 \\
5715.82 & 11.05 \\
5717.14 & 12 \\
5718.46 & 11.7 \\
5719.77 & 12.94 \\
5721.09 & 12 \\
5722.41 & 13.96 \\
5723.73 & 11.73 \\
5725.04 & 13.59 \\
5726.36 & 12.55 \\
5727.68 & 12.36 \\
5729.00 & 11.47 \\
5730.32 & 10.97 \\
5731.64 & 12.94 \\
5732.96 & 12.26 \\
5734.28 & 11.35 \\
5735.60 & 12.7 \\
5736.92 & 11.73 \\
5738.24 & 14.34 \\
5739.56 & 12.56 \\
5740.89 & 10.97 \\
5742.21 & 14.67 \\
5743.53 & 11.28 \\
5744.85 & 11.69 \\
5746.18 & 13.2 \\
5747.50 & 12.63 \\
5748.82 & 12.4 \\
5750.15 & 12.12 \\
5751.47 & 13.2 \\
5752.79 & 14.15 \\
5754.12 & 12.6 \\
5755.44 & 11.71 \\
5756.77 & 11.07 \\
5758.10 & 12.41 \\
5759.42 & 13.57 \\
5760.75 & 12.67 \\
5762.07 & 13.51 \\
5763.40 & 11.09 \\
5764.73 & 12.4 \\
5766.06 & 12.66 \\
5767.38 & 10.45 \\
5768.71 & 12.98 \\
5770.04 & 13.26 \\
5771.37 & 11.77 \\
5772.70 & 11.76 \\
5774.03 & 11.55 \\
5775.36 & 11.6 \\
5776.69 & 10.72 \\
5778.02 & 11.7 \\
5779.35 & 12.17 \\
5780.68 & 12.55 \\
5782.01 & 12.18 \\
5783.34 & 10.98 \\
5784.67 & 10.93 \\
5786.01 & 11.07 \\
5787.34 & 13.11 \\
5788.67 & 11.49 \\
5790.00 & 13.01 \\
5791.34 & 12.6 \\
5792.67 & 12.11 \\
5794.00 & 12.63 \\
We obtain 1.6 A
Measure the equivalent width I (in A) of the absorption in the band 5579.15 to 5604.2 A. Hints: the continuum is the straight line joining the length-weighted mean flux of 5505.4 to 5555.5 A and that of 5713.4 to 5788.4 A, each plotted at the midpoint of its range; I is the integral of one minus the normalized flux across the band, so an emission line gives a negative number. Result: 0.8 A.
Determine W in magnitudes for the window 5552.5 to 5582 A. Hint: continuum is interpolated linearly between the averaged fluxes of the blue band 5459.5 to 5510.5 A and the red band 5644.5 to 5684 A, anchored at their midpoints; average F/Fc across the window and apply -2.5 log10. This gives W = 0.037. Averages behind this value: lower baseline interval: 11.4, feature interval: 11.5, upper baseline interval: 12.5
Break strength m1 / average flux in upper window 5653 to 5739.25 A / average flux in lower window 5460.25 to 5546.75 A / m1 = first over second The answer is 1.0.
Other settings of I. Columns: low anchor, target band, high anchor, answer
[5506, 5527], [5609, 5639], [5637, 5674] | 1.1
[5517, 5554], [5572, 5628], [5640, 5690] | 1.6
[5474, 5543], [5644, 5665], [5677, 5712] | -1.3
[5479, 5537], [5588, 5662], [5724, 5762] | 1.0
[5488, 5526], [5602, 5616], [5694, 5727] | 0.2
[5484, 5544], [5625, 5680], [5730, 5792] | -0.4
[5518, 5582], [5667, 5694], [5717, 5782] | -0.4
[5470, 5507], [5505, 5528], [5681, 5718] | -0.1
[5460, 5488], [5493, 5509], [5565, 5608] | -1.4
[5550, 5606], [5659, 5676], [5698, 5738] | -1.3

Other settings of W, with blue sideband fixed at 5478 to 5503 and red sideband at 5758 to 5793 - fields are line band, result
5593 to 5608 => 0.01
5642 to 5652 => -0.07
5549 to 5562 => 0.04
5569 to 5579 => 0.03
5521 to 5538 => 0.07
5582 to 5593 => 0.06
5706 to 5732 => 0.00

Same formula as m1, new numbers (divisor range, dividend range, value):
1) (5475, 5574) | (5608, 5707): 1.03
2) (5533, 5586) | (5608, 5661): 1.03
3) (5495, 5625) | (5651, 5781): 1.03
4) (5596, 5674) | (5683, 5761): 1.01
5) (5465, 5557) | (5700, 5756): 1.05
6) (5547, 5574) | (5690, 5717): 1.02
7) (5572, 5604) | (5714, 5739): 1.06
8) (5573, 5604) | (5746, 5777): 1.06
